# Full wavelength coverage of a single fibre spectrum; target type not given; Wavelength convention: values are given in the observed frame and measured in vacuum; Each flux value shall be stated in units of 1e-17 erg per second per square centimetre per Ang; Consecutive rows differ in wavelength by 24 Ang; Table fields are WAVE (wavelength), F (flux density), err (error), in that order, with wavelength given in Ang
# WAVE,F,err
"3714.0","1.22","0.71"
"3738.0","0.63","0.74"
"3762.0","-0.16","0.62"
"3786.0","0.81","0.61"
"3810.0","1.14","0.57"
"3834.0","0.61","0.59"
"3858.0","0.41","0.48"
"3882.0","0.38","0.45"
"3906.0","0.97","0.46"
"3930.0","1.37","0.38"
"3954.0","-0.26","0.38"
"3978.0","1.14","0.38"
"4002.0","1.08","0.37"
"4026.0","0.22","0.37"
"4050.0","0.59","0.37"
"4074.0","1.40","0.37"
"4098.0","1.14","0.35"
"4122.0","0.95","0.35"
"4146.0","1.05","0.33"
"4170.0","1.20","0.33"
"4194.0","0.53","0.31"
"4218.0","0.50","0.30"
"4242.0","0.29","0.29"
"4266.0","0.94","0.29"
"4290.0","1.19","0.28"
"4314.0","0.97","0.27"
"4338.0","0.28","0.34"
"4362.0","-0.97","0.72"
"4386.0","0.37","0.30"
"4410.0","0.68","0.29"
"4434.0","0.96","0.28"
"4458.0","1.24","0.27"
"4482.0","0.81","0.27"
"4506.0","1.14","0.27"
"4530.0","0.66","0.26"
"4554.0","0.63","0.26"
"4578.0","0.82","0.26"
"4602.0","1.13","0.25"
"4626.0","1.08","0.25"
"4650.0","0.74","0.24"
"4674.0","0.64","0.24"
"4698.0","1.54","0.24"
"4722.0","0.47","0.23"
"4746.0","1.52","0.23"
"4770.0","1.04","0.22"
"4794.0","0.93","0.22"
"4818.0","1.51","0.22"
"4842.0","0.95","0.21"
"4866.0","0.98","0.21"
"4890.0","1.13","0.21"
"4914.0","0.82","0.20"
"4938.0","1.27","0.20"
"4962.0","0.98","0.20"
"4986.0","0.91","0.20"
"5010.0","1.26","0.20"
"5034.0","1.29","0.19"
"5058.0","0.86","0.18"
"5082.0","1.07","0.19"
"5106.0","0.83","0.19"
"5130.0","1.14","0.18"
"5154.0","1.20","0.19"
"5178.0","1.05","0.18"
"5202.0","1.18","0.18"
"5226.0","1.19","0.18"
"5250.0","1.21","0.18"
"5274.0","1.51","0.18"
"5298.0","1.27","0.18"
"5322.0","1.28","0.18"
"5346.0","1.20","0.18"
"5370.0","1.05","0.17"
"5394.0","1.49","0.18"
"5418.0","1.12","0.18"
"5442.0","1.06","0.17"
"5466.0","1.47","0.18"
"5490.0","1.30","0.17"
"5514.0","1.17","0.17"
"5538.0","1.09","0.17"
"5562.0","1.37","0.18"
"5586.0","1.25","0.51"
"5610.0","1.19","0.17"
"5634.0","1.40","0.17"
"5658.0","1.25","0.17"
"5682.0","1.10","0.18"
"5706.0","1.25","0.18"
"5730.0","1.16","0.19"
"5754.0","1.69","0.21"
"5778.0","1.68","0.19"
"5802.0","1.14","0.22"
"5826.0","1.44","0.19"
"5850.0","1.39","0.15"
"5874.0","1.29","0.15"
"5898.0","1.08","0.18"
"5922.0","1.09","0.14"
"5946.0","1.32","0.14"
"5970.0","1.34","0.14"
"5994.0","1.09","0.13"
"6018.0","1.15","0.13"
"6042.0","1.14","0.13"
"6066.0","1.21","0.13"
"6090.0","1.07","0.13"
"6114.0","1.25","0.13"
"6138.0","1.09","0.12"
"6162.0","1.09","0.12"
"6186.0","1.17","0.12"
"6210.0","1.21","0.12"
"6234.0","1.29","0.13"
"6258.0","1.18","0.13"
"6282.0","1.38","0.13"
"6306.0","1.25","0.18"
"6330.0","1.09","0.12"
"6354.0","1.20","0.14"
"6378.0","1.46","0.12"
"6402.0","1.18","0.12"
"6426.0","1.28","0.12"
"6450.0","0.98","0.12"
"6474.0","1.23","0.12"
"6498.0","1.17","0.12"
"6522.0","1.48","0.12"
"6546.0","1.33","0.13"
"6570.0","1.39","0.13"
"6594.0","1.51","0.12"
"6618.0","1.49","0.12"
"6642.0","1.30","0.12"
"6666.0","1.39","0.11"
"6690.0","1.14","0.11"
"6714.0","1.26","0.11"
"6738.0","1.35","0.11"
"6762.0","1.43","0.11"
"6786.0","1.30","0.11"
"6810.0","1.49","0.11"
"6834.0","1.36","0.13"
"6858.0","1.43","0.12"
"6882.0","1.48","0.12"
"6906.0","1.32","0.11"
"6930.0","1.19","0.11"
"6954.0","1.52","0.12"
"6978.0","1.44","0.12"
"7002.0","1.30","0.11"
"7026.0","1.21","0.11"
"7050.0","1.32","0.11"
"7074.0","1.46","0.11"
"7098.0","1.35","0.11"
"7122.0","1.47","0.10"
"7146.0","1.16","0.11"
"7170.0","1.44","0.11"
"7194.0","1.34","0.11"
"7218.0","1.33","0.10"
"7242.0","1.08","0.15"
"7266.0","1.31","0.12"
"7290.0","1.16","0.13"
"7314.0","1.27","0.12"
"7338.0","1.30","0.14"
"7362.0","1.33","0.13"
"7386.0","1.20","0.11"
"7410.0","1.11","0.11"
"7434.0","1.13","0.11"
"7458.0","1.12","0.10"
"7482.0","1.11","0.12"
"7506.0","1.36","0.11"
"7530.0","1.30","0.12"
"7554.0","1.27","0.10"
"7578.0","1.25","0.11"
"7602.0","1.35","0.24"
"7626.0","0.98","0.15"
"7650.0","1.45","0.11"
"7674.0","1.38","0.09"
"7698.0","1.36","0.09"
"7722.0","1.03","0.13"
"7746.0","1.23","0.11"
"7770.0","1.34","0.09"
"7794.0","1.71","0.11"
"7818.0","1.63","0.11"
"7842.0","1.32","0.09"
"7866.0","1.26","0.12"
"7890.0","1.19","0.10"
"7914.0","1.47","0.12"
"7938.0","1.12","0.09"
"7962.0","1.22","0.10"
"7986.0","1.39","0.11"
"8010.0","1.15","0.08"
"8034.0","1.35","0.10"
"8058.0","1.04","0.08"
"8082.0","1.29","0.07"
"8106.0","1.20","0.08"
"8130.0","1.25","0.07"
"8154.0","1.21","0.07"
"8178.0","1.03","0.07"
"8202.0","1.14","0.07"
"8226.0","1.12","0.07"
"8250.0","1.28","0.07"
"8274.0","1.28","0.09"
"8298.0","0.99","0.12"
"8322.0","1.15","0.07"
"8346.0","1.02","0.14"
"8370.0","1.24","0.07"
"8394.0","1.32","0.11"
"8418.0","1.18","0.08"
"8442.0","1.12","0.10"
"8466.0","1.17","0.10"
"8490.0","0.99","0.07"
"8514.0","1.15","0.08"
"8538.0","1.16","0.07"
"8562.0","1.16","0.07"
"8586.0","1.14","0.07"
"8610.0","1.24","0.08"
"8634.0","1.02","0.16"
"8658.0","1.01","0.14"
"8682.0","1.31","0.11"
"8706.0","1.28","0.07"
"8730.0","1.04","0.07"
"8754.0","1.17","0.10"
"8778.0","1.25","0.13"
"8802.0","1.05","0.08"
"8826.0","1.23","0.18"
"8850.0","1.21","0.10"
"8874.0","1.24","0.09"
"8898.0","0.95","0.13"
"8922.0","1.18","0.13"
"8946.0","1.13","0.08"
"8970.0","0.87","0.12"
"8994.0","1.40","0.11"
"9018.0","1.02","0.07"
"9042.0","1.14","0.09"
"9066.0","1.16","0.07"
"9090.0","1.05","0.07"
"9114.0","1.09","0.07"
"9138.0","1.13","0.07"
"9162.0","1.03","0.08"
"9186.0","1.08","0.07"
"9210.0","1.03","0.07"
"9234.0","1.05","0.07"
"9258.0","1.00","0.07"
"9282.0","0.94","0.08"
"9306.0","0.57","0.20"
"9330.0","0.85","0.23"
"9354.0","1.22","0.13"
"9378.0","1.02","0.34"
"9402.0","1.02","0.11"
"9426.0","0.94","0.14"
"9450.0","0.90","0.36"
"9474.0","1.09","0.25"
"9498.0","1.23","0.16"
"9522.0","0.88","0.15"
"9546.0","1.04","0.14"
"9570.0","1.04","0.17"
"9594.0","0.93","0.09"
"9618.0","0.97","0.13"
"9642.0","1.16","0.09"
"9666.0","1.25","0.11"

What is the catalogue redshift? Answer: 0.187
